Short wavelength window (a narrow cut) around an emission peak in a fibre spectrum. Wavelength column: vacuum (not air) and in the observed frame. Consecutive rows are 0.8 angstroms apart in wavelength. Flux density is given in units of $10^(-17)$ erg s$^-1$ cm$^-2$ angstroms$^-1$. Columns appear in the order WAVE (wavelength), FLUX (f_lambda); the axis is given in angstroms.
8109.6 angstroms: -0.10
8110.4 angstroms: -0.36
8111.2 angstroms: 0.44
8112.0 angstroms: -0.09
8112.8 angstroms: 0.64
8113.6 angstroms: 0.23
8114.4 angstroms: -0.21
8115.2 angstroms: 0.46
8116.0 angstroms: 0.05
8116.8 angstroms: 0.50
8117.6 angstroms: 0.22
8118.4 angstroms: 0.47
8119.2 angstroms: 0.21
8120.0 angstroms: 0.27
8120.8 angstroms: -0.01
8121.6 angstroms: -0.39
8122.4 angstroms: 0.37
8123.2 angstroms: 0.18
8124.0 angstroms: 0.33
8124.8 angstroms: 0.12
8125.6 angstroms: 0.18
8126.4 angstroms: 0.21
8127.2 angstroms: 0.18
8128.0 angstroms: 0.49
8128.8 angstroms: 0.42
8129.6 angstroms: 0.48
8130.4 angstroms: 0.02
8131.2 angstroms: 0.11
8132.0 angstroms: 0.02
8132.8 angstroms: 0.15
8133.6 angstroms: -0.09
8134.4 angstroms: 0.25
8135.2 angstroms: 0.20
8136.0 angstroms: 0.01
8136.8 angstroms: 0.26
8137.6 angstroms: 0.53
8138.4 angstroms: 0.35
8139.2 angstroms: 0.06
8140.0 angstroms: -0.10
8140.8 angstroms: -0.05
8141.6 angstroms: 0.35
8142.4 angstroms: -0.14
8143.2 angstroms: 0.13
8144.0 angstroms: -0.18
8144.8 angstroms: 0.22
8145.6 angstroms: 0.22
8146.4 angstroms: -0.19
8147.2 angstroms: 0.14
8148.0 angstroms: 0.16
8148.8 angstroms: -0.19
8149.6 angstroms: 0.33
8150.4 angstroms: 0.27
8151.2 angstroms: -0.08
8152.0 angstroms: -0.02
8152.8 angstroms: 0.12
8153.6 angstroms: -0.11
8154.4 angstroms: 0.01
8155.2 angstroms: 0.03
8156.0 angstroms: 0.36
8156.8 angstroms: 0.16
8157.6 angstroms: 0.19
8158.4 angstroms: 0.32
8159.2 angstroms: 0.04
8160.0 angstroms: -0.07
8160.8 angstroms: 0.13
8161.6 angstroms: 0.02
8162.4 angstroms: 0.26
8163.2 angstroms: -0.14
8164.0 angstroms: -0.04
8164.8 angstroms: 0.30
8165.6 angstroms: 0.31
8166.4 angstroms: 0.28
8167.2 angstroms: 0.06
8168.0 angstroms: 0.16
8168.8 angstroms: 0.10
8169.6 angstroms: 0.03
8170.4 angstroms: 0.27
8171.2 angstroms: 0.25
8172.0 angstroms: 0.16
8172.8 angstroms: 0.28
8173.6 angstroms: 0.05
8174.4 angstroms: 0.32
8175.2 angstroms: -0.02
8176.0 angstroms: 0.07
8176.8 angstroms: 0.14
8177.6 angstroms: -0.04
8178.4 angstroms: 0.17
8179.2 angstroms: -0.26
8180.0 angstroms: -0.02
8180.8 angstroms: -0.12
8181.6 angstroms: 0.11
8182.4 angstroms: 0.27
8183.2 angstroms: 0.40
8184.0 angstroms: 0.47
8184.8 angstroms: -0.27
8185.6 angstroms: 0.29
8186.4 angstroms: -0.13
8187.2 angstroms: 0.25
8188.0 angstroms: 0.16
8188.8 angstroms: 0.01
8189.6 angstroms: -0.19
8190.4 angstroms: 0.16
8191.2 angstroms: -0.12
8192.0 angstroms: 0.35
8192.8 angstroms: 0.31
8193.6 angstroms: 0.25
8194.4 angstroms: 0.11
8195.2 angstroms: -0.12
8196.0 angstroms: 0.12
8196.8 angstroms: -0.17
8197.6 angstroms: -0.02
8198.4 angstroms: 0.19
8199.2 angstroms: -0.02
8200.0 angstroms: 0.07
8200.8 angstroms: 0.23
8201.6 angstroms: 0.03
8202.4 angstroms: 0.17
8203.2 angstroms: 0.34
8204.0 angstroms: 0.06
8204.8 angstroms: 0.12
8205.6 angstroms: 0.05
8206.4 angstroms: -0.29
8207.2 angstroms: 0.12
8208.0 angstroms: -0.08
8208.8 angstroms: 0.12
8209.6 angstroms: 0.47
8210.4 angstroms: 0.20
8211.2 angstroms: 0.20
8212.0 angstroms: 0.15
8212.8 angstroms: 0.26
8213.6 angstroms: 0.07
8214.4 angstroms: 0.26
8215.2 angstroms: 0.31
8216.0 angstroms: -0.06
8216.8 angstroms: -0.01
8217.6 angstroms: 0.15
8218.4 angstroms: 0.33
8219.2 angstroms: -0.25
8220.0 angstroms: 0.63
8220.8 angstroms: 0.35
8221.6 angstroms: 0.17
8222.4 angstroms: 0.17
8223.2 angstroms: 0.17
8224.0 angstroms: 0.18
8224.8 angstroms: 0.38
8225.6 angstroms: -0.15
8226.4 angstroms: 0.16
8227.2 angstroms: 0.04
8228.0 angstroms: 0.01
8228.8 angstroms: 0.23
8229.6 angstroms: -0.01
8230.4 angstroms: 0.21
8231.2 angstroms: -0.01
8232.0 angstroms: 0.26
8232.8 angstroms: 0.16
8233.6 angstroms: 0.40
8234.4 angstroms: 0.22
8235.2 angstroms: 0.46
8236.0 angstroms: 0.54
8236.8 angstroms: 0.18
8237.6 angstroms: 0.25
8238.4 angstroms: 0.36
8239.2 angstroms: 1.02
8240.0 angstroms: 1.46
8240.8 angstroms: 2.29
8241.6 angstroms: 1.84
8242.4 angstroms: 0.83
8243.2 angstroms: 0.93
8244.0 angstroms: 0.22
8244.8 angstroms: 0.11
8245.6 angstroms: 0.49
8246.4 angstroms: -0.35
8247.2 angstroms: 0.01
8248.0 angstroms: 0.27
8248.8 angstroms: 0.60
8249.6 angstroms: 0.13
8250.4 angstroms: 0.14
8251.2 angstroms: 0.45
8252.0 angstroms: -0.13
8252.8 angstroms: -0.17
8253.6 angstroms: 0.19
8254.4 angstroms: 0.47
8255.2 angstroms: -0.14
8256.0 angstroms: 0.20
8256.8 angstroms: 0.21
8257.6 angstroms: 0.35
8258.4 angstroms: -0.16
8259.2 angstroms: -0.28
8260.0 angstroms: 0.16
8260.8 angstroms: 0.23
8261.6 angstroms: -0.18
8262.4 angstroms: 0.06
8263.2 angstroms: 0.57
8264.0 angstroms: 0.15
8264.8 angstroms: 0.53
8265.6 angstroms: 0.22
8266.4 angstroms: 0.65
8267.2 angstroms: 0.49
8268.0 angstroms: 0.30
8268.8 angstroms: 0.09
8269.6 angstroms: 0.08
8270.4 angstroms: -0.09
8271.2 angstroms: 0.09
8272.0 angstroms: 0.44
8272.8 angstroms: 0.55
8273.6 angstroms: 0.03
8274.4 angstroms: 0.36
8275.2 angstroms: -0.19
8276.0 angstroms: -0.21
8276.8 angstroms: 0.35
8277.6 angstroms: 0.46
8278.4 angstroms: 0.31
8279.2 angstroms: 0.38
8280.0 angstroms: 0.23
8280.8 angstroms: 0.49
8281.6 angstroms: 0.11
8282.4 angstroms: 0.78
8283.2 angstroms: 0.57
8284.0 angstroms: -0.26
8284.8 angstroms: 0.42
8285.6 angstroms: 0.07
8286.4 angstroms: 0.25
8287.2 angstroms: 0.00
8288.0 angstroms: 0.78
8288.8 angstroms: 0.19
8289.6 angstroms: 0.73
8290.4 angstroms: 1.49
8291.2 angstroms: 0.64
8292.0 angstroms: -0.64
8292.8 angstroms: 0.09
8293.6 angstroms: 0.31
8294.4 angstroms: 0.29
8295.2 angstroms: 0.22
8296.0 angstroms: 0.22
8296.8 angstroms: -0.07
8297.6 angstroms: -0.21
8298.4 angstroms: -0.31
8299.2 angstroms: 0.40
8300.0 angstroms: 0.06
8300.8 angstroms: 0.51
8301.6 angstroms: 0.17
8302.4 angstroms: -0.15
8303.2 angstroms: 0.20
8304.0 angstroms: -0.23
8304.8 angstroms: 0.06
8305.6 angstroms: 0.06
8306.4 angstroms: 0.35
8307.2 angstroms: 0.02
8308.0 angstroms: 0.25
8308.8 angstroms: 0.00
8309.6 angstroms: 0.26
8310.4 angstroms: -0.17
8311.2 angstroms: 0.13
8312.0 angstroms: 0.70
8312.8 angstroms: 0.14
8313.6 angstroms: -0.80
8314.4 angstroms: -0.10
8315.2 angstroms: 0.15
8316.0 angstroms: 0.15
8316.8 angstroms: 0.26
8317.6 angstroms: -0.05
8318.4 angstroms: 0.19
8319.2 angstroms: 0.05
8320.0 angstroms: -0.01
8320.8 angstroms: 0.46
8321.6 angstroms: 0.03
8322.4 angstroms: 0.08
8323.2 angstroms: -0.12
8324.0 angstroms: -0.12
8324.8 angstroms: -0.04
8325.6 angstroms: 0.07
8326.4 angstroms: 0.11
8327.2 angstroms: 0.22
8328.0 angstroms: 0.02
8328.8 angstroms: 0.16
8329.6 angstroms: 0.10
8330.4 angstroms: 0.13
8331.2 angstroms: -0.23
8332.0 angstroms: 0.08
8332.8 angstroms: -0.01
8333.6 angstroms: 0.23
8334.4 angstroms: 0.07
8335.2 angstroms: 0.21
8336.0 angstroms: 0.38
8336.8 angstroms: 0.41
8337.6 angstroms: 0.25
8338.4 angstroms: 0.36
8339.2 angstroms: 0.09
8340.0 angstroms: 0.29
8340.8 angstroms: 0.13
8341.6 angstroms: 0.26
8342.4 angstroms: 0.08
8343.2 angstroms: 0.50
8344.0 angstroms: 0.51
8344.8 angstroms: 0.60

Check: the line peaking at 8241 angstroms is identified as H-alpha 6563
